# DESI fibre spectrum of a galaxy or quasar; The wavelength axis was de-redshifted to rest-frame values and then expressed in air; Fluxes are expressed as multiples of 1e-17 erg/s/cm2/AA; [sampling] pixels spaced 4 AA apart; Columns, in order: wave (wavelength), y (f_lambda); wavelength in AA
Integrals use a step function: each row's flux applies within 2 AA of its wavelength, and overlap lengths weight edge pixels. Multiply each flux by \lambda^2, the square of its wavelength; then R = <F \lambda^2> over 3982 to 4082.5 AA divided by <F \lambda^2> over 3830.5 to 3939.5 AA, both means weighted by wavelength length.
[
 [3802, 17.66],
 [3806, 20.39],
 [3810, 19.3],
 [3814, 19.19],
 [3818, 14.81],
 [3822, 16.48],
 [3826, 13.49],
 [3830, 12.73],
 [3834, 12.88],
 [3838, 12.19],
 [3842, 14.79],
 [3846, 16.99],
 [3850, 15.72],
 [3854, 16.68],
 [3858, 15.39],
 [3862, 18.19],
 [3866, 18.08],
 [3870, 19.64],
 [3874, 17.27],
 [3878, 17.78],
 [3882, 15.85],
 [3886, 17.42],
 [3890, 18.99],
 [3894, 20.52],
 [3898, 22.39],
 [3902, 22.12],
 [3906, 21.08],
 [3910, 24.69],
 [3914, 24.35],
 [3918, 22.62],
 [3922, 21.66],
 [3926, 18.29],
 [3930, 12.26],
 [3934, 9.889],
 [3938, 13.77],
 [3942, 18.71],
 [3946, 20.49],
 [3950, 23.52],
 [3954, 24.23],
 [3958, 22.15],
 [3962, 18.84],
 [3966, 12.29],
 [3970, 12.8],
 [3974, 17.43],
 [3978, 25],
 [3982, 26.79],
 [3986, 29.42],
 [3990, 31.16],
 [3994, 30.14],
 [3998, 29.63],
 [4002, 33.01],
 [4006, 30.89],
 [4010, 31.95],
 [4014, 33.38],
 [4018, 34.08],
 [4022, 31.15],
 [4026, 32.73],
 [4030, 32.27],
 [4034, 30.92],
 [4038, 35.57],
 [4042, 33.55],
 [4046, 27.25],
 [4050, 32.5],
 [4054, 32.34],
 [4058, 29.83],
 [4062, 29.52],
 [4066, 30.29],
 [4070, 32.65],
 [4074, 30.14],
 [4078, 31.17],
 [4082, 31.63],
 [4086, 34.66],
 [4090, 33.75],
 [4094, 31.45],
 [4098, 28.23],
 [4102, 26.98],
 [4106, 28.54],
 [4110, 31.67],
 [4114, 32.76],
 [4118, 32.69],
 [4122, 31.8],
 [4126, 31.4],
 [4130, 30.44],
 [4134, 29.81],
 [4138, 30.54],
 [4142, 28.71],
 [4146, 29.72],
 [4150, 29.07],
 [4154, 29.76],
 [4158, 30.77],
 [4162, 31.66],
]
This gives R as 1.90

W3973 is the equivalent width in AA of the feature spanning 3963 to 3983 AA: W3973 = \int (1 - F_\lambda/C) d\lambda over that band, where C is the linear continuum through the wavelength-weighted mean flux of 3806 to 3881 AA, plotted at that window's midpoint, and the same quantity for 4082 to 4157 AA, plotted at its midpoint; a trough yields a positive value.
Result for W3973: 4.0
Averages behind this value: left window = 16.3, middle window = 18.5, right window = 30.7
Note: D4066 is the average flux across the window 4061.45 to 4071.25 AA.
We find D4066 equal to 30.9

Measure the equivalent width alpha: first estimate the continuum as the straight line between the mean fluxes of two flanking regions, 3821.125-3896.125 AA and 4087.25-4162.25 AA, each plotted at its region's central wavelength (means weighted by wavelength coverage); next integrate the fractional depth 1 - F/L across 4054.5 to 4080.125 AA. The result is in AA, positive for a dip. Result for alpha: -3.0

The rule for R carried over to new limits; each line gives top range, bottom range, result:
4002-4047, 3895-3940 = 1.76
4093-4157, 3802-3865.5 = 2.18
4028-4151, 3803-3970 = 1.91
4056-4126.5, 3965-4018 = 1.21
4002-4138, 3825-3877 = 2.22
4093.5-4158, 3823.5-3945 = 1.94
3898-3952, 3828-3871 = 1.30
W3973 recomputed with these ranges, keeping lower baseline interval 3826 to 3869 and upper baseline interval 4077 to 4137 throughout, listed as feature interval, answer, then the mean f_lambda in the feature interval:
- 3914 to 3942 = 4.2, 17.1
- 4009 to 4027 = -4.9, 32.7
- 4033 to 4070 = -4.9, 31.4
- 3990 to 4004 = -3.7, 31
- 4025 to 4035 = -2.1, 32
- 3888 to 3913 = -4.2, 21.7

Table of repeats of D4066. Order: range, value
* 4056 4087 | 31.1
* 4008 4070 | 31.8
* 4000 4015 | 32.2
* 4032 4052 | 32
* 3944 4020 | 25.6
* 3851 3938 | 18.7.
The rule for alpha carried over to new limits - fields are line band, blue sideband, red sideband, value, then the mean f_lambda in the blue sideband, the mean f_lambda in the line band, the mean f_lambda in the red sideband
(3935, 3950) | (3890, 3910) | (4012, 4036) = 4.4 AA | 21.6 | 17.9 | 32.4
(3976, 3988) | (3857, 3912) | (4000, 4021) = 1.0 AA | 19.3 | 27.1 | 32.6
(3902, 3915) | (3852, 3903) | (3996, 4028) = -0.9 AA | 18.4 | 23.1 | 32.1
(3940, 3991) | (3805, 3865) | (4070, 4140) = 3.8 AA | 15.9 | 21.6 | 31.1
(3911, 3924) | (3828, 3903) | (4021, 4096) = -1.2 AA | 17.1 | 23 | 31.8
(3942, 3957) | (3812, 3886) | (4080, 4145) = -0.3 AA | 16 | 22.2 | 30.9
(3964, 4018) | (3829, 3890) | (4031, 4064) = 0.8 AA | 16.3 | 26.7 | 31.5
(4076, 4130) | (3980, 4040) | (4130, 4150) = -1.8 AA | 31.5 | 31.3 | 29.7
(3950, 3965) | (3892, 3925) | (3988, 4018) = 3.2 AA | 22.3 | 21.3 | 31.6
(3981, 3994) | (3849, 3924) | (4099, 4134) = -2.7 AA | 19.5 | 29.5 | 30.7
